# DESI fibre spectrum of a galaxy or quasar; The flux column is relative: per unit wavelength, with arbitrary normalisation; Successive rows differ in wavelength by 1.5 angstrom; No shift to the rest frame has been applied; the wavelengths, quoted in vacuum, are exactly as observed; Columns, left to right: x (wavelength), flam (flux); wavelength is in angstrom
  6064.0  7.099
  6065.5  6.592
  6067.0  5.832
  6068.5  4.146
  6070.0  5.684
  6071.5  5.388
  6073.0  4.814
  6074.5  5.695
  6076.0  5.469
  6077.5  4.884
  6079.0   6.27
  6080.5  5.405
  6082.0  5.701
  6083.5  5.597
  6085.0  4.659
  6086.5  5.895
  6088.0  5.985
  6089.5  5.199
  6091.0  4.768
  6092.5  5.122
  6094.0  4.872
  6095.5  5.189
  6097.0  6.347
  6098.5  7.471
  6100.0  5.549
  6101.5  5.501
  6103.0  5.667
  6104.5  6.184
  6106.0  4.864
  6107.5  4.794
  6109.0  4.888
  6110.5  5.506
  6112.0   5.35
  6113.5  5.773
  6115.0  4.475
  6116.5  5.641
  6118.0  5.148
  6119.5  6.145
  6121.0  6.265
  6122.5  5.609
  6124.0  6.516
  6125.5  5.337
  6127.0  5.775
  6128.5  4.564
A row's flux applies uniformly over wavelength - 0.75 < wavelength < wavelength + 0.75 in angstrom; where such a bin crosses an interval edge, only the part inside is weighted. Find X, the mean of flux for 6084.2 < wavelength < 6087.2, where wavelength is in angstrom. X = 5.27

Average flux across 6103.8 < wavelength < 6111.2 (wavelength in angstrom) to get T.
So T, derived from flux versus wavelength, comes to 5.24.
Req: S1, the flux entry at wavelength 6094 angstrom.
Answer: 4.872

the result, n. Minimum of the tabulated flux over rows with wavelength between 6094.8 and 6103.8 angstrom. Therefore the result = 5.189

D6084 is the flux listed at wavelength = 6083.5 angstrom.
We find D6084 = 5.597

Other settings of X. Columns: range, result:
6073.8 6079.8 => 5.58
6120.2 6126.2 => 5.94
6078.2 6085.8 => 5.52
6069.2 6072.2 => 5.52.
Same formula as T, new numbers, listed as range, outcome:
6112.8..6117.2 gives 5.29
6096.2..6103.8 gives 6.1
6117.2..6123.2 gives 5.79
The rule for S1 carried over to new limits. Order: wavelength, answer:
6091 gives 4.768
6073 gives 4.814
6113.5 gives 5.773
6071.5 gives 5.388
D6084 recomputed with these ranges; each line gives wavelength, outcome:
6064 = 7.099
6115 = 4.475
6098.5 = 7.471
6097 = 6.347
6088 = 5.985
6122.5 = 5.609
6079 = 6.27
